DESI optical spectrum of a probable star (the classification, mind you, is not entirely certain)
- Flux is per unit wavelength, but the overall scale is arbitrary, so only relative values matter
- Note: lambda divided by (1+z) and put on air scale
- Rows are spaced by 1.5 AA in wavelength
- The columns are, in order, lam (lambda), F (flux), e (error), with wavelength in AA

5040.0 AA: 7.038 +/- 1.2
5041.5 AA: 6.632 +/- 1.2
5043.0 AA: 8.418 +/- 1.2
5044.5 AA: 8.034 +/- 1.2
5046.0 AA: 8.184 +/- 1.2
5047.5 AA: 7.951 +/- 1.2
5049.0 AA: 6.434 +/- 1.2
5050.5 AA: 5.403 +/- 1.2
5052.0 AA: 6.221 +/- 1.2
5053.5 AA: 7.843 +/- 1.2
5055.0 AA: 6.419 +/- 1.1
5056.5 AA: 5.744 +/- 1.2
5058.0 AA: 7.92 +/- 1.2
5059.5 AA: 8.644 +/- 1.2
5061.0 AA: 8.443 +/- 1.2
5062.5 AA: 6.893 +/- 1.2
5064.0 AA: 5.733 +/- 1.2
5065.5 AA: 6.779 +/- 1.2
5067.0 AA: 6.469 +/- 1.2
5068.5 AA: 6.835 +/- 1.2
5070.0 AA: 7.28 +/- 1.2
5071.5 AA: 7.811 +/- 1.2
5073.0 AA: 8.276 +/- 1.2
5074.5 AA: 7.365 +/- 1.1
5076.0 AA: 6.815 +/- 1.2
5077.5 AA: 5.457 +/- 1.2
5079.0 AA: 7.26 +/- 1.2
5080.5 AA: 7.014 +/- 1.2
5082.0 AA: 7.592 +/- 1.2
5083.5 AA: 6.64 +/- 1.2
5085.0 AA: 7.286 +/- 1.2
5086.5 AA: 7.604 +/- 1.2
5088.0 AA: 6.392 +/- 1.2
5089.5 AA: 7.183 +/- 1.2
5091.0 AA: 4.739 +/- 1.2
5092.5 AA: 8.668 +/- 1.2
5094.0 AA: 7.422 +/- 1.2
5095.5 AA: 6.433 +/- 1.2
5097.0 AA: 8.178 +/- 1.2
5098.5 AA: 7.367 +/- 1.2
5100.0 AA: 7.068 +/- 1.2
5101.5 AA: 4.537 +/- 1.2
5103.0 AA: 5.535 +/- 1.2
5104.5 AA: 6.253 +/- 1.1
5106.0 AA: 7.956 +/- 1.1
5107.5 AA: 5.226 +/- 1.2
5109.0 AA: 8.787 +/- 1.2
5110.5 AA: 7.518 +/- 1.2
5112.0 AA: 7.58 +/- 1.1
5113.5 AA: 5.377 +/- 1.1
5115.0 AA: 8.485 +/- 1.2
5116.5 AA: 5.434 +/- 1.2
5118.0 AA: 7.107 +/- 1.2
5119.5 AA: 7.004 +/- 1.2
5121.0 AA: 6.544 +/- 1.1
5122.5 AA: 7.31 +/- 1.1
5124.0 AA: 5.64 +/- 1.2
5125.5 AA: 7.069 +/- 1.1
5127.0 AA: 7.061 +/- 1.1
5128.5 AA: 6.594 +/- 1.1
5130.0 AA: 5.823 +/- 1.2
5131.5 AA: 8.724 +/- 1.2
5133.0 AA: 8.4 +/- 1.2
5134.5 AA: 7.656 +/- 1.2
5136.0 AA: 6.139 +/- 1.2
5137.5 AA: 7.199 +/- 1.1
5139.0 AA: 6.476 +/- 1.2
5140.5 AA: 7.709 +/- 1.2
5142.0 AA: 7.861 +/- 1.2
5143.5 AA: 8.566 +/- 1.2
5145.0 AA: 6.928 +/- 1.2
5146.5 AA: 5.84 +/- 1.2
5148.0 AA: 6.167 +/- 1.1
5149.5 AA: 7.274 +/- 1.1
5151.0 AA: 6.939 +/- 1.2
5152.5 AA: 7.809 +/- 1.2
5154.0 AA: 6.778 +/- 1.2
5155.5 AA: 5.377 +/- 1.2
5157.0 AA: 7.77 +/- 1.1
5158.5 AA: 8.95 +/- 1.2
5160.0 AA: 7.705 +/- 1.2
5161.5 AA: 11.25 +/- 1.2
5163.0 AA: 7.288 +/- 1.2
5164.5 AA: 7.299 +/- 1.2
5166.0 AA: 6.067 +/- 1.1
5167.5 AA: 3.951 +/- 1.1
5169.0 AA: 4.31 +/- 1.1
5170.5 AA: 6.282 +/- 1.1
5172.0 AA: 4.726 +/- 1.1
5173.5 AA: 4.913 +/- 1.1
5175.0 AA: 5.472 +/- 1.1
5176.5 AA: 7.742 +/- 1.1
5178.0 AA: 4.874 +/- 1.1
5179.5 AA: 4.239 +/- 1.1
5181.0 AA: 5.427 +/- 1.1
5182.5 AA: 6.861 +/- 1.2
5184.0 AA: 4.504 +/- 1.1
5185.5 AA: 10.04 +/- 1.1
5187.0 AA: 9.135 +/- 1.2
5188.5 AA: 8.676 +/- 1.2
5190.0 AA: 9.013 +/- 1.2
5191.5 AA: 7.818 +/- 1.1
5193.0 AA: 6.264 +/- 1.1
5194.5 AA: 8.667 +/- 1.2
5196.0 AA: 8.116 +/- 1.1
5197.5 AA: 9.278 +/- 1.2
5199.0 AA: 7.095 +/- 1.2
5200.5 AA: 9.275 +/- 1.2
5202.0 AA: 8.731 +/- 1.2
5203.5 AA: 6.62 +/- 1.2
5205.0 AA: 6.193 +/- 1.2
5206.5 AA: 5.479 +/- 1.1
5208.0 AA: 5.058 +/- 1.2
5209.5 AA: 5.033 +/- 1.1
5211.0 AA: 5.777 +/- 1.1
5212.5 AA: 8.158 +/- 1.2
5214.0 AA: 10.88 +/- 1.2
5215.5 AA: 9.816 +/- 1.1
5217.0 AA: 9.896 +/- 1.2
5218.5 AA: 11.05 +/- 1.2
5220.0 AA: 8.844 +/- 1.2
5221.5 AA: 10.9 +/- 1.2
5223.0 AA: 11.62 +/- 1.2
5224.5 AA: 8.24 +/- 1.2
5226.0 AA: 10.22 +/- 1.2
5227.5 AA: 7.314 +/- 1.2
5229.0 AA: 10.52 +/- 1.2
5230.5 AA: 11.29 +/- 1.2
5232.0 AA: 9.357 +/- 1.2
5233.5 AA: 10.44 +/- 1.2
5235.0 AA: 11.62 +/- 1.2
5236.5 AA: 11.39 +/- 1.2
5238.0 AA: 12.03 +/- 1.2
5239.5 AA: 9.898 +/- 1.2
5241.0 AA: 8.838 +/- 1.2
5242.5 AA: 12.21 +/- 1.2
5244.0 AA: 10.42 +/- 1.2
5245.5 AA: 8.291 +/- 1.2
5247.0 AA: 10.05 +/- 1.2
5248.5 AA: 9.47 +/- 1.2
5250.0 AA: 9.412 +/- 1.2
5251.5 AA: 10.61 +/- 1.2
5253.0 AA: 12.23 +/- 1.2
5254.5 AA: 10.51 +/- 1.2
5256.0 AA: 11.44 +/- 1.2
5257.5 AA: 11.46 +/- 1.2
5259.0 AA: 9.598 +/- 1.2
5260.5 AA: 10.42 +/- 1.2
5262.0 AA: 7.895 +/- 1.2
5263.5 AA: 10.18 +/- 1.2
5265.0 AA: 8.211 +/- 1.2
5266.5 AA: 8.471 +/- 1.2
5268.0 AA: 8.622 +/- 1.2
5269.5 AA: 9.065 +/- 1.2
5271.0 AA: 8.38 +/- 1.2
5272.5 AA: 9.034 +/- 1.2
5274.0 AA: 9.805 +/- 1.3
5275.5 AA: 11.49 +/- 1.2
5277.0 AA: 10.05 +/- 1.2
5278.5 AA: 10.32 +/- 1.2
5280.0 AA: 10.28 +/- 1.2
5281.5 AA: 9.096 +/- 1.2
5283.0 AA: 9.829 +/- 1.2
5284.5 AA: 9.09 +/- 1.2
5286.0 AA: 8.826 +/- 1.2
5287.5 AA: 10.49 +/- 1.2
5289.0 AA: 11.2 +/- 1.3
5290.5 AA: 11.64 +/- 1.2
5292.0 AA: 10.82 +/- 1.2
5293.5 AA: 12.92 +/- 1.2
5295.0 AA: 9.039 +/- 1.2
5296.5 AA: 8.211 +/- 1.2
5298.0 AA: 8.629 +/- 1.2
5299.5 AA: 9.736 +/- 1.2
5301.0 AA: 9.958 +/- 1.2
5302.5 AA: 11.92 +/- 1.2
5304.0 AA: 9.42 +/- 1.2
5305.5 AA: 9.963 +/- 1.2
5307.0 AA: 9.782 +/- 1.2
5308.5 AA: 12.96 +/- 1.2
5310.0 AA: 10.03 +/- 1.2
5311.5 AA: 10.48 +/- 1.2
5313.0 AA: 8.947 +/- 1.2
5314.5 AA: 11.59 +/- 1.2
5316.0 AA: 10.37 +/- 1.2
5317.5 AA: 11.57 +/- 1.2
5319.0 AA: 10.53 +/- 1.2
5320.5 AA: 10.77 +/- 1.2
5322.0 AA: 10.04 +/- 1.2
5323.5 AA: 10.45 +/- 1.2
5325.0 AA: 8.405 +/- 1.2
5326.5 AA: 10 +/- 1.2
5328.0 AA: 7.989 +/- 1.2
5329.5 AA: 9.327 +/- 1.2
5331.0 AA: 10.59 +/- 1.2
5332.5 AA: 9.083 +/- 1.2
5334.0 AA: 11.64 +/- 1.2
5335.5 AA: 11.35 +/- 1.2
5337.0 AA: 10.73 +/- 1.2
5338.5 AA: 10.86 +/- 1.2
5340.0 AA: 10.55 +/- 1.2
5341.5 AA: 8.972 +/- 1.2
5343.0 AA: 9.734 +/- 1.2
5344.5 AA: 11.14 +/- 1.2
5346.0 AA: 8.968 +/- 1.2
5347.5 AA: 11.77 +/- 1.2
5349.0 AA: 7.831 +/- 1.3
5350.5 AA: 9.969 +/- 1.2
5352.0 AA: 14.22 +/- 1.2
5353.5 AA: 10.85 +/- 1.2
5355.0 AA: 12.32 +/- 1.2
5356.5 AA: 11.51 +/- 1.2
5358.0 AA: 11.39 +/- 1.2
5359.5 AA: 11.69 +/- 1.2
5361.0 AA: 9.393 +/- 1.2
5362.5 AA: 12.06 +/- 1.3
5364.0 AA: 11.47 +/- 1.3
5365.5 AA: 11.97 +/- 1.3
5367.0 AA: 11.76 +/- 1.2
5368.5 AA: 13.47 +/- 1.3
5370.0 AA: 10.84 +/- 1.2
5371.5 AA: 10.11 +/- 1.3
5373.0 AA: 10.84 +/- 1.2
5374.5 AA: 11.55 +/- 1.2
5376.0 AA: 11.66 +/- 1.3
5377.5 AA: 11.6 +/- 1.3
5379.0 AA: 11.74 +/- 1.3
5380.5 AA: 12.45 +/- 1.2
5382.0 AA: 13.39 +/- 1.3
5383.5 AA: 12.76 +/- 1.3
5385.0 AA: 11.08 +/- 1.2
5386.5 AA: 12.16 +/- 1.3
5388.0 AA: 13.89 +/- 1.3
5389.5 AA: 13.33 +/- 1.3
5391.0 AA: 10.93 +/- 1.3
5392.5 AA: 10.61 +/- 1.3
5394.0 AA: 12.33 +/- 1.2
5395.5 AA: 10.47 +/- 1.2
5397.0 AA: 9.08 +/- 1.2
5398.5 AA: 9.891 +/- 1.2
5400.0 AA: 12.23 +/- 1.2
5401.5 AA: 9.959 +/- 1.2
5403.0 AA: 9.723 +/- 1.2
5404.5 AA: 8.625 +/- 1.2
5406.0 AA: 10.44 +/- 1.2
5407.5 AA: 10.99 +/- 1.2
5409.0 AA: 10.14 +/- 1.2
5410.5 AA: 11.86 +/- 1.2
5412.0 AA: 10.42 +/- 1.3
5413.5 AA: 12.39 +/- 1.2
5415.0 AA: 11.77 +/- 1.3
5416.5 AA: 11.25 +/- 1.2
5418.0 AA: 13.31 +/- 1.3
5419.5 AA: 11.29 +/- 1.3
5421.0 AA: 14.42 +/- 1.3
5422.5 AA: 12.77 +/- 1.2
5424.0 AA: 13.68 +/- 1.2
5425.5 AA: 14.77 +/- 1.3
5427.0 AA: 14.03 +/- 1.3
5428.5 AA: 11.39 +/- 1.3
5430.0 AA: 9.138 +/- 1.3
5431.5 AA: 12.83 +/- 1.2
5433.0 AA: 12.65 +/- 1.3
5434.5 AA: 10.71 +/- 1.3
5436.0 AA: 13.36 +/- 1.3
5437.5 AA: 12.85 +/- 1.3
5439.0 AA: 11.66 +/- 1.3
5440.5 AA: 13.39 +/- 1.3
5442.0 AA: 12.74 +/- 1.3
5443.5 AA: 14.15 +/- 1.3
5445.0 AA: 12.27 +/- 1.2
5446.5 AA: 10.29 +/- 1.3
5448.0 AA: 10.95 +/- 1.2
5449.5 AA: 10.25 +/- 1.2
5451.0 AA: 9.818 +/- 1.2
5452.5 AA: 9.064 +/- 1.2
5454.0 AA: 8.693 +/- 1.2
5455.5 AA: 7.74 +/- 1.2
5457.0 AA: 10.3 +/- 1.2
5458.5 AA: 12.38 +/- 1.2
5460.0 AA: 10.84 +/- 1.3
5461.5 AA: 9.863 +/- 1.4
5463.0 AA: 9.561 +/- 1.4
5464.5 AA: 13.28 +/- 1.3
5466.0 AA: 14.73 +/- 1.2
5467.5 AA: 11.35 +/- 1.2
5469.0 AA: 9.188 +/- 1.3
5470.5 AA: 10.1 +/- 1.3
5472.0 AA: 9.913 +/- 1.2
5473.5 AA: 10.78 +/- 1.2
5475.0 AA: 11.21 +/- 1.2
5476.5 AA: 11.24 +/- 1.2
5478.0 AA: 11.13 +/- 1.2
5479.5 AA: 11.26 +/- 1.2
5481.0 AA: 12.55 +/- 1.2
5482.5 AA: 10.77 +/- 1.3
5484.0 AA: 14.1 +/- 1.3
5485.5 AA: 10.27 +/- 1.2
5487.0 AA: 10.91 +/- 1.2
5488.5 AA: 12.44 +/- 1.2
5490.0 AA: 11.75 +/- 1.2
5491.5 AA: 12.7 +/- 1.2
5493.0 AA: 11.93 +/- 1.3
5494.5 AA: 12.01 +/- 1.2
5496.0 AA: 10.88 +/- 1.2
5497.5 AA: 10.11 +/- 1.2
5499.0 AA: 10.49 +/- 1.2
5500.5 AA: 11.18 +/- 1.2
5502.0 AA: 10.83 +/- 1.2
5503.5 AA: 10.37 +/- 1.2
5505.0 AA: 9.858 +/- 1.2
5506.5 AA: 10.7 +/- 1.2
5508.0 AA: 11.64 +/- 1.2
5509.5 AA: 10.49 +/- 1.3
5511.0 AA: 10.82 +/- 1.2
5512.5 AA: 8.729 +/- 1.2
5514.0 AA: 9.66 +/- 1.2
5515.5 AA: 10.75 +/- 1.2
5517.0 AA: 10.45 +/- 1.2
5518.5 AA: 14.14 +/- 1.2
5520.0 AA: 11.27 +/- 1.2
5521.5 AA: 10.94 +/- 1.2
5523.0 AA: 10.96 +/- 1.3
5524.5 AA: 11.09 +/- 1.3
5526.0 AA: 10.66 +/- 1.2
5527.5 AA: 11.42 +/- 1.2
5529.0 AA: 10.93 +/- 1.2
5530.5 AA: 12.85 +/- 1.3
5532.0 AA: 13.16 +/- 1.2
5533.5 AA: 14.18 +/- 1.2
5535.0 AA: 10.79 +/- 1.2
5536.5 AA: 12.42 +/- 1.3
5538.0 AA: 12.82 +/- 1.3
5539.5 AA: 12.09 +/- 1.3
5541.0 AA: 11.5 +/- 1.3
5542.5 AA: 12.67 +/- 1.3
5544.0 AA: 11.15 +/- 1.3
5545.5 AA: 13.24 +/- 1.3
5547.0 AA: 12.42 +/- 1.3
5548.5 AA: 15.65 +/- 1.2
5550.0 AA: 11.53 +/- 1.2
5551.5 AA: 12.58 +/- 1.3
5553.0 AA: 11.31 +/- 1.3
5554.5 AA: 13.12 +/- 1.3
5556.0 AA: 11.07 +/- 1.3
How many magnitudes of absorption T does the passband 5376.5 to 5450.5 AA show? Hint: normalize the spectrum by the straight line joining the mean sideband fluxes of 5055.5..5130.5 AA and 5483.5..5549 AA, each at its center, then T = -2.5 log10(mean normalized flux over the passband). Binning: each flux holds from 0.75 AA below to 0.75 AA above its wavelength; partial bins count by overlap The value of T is -0.13 mag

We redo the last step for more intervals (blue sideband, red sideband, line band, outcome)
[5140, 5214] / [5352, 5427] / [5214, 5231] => -0.242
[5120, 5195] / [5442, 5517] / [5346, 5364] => -0.180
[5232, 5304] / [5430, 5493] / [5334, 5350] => 0.031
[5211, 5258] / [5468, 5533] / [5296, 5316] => 0.031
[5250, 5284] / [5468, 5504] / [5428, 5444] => -0.129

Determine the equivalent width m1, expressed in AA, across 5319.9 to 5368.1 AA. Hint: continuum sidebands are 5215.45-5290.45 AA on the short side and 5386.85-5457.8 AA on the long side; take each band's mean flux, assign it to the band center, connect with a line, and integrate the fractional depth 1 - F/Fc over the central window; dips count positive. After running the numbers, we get 0.9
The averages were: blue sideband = 10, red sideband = 11.5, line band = 10.6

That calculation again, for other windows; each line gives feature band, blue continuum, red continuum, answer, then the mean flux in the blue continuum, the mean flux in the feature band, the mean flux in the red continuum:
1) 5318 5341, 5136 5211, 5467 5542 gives -3.0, 6.94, 10.2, 11.3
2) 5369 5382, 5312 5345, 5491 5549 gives -1.2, 10.2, 11.5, 11.5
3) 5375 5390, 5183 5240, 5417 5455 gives -1.5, 8.78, 12.4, 12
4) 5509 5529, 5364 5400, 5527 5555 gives 2.3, 11.7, 10.9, 12.4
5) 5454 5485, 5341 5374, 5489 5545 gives 0.6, 11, 11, 11.4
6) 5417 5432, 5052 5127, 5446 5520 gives -3.5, 6.95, 12.7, 10.9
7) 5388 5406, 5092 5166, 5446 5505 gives -1.3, 7.13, 10.8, 10.9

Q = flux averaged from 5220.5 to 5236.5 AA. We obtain 10.2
